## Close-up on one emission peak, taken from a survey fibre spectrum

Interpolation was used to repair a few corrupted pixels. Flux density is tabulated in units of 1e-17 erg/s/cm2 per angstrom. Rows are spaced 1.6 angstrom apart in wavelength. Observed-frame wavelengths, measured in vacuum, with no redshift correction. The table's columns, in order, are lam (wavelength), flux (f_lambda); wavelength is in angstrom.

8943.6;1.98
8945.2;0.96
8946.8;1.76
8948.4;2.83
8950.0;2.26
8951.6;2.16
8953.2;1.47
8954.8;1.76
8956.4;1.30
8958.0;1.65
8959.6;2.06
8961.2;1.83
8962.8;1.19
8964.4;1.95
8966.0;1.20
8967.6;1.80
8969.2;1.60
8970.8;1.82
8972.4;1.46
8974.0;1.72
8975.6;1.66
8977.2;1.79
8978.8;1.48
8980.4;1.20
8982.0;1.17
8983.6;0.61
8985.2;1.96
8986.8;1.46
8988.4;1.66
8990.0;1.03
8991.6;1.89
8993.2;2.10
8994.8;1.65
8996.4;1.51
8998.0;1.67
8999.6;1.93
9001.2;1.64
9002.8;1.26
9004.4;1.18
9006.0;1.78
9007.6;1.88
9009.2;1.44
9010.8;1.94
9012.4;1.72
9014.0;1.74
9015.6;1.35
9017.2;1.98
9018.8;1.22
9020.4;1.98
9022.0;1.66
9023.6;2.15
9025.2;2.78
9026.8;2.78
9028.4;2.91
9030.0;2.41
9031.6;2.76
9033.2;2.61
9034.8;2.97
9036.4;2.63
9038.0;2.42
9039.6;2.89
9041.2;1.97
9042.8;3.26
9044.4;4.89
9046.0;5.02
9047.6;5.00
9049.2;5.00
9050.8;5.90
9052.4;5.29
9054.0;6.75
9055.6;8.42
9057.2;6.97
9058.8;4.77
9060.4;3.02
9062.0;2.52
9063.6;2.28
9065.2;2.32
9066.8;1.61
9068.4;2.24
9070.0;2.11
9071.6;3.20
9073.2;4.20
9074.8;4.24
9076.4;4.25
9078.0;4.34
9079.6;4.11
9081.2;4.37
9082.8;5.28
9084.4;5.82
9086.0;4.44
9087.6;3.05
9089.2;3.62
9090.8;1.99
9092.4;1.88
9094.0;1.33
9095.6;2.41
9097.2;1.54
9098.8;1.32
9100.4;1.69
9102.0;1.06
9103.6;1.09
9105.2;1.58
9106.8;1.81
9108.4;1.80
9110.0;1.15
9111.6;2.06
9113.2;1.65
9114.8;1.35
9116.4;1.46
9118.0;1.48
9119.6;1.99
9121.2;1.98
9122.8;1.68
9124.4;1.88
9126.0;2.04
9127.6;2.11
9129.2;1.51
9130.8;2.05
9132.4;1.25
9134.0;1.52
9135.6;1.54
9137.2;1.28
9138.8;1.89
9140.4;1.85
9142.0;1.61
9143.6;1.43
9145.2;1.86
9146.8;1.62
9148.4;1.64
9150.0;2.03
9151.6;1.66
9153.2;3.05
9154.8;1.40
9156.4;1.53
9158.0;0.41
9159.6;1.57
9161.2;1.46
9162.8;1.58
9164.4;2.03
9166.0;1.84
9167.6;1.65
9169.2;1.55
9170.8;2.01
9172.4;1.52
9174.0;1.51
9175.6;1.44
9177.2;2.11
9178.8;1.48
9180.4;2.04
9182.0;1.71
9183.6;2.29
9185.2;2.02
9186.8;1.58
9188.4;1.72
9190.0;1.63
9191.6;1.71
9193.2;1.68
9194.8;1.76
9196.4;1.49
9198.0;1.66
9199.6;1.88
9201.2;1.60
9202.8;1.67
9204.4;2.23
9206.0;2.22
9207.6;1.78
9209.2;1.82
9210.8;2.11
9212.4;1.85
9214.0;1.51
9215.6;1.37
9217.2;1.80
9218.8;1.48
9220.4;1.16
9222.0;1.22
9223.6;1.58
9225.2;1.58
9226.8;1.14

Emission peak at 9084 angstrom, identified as [N II] 6583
